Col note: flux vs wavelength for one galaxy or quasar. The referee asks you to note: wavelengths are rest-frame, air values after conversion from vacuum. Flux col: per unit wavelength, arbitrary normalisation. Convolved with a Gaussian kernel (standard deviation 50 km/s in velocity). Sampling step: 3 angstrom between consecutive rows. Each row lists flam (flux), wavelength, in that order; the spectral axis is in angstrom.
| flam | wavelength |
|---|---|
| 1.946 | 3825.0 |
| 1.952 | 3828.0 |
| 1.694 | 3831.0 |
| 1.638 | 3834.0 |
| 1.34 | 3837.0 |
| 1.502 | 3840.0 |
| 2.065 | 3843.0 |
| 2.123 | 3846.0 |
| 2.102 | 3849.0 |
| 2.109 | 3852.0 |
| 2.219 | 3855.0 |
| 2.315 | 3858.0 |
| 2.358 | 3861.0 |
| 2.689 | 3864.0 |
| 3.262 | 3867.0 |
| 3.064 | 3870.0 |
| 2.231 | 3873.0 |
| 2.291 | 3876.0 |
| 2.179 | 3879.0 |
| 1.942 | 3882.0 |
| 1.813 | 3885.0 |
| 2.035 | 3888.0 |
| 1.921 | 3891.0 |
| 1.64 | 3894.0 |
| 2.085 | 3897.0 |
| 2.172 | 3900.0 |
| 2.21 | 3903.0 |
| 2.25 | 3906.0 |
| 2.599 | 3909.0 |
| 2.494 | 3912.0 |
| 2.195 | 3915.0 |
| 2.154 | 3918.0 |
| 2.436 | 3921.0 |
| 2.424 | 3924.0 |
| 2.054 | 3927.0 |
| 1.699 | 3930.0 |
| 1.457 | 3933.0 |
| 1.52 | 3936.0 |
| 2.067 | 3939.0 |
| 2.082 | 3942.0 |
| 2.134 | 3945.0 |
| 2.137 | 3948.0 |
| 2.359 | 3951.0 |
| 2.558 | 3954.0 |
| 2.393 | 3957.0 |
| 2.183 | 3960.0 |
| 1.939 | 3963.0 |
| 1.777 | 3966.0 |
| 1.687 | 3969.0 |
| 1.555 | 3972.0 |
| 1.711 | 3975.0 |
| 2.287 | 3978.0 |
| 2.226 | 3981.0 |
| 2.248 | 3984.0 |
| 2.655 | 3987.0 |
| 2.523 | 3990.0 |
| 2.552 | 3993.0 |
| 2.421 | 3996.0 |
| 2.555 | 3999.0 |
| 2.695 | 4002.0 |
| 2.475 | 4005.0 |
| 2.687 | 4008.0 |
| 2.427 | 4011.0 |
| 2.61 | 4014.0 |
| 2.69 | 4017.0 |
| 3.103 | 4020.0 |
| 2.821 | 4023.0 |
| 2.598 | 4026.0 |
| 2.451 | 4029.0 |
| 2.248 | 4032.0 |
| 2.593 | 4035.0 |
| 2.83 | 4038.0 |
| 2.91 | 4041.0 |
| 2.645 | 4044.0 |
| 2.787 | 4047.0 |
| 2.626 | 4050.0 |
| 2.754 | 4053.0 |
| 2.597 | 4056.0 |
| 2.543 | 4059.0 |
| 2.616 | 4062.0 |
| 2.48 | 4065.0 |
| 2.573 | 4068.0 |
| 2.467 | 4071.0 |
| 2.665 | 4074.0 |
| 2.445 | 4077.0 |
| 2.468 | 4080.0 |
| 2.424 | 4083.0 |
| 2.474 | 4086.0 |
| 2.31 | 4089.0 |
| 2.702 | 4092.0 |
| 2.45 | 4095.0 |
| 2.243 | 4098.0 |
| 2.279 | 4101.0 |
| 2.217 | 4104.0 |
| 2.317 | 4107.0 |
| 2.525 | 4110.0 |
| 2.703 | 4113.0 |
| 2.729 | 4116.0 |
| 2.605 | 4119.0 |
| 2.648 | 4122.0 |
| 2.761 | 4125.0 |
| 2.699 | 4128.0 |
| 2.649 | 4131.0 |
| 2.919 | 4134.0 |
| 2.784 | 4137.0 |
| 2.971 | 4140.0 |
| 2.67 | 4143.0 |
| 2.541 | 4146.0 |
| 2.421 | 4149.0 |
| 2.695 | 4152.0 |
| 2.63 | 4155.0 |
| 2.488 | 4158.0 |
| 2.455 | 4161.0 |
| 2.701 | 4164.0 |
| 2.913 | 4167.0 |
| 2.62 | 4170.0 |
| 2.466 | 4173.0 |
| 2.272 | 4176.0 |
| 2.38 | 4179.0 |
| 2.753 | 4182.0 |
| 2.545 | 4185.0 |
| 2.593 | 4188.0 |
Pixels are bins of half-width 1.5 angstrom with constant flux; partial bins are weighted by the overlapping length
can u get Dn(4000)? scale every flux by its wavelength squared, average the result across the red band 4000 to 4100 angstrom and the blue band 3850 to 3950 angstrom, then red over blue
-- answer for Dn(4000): 1.27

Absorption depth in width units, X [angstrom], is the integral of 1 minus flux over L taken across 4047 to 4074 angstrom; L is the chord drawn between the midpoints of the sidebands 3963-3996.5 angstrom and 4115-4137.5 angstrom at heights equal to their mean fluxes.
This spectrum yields -1.57 angstrom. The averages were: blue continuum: 2.13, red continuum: 2.72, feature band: 2.6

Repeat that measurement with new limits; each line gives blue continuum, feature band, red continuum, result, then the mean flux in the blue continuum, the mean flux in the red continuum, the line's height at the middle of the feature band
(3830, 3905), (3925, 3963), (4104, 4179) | 3.5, 2.12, 2.62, 2.26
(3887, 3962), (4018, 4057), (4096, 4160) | -5.0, 2.13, 2.59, 2.39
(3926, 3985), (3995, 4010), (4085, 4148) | -2.7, 2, 2.58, 2.17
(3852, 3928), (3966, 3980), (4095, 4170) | 3.3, 2.28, 2.6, 2.39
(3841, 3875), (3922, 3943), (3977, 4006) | 4.5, 2.4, 2.47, 2.44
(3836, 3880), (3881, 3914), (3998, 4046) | 3.5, 2.27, 2.65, 2.36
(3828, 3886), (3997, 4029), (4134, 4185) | -3.5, 2.15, 2.62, 2.39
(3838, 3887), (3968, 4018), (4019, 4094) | 2.7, 2.25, 2.6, 2.49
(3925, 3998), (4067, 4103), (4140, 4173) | -0.4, 2.1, 2.62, 2.43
